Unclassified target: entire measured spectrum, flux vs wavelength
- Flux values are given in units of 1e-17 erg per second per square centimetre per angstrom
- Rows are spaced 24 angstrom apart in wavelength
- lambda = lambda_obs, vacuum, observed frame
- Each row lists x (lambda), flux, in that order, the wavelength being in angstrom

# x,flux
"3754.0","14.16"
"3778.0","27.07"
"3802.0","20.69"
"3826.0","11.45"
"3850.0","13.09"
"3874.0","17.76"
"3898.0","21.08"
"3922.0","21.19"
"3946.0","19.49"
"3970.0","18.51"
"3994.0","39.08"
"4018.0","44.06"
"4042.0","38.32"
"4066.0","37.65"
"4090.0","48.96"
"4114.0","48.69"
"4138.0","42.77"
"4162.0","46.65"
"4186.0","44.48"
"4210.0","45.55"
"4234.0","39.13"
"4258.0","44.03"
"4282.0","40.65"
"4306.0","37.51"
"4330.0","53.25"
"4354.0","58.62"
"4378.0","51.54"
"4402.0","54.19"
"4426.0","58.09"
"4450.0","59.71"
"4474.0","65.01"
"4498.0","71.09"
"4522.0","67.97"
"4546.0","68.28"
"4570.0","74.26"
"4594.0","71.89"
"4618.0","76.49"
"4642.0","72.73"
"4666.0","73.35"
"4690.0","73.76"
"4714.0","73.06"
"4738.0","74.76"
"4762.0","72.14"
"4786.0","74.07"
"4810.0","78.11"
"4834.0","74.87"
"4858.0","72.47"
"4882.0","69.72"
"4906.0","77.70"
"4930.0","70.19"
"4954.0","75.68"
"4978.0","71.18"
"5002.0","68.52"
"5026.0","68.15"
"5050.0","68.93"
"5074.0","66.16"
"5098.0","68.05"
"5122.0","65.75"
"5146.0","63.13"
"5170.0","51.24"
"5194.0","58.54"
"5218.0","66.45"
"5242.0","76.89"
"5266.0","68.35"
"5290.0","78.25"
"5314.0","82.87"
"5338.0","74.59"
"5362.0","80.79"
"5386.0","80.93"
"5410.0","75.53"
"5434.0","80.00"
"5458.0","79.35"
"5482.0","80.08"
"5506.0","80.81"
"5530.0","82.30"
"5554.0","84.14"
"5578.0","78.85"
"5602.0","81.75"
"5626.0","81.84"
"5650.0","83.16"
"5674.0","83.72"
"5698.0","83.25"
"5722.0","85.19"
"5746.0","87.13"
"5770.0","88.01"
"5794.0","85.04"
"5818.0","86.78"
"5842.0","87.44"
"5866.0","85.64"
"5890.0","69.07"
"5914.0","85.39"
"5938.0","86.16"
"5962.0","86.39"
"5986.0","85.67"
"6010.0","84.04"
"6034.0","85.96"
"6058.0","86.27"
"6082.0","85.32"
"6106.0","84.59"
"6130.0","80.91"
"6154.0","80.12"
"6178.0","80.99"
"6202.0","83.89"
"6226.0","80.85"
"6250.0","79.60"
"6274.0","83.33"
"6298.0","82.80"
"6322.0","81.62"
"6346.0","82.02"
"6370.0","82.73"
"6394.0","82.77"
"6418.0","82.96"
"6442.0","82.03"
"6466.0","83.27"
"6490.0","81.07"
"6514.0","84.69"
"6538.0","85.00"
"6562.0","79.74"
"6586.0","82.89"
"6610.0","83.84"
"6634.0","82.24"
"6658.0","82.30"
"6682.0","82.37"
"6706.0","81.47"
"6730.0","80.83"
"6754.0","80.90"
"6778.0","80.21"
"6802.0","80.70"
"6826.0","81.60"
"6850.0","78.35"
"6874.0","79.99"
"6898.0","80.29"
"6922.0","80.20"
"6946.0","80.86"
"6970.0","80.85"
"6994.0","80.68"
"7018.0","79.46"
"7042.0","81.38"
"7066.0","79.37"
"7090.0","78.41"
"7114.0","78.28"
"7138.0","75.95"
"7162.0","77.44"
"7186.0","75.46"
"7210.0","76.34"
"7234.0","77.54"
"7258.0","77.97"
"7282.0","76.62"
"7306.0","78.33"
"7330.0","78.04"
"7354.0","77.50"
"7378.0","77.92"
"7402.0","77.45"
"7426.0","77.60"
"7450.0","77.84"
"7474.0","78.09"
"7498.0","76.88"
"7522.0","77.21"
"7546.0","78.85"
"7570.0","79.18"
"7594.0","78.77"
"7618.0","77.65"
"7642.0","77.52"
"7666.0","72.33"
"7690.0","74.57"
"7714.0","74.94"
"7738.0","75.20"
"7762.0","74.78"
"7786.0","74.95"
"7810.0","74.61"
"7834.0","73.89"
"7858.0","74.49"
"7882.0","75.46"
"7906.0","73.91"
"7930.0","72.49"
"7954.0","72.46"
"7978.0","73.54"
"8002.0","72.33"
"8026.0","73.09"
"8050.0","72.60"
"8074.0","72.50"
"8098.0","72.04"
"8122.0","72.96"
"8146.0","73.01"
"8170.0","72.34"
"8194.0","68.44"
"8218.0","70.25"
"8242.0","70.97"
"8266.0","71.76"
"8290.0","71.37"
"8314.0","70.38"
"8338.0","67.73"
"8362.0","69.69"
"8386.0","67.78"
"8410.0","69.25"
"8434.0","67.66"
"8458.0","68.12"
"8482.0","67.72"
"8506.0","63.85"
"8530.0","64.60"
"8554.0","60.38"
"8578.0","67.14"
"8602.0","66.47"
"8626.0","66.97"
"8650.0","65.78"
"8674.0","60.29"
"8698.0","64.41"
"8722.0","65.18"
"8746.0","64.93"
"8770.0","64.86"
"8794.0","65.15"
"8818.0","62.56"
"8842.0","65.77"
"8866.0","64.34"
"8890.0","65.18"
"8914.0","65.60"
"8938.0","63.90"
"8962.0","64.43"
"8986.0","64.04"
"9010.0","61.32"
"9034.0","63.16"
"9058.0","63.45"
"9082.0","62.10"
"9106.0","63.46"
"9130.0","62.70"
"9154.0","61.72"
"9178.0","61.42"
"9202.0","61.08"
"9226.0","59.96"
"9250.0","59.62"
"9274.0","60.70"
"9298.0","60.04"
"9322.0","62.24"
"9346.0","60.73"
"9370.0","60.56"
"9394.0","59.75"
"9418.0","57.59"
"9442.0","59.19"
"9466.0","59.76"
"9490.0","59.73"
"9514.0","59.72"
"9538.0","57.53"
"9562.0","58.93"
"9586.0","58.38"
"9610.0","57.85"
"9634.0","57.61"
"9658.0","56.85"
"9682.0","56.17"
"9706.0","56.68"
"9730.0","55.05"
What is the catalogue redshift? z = 0.000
